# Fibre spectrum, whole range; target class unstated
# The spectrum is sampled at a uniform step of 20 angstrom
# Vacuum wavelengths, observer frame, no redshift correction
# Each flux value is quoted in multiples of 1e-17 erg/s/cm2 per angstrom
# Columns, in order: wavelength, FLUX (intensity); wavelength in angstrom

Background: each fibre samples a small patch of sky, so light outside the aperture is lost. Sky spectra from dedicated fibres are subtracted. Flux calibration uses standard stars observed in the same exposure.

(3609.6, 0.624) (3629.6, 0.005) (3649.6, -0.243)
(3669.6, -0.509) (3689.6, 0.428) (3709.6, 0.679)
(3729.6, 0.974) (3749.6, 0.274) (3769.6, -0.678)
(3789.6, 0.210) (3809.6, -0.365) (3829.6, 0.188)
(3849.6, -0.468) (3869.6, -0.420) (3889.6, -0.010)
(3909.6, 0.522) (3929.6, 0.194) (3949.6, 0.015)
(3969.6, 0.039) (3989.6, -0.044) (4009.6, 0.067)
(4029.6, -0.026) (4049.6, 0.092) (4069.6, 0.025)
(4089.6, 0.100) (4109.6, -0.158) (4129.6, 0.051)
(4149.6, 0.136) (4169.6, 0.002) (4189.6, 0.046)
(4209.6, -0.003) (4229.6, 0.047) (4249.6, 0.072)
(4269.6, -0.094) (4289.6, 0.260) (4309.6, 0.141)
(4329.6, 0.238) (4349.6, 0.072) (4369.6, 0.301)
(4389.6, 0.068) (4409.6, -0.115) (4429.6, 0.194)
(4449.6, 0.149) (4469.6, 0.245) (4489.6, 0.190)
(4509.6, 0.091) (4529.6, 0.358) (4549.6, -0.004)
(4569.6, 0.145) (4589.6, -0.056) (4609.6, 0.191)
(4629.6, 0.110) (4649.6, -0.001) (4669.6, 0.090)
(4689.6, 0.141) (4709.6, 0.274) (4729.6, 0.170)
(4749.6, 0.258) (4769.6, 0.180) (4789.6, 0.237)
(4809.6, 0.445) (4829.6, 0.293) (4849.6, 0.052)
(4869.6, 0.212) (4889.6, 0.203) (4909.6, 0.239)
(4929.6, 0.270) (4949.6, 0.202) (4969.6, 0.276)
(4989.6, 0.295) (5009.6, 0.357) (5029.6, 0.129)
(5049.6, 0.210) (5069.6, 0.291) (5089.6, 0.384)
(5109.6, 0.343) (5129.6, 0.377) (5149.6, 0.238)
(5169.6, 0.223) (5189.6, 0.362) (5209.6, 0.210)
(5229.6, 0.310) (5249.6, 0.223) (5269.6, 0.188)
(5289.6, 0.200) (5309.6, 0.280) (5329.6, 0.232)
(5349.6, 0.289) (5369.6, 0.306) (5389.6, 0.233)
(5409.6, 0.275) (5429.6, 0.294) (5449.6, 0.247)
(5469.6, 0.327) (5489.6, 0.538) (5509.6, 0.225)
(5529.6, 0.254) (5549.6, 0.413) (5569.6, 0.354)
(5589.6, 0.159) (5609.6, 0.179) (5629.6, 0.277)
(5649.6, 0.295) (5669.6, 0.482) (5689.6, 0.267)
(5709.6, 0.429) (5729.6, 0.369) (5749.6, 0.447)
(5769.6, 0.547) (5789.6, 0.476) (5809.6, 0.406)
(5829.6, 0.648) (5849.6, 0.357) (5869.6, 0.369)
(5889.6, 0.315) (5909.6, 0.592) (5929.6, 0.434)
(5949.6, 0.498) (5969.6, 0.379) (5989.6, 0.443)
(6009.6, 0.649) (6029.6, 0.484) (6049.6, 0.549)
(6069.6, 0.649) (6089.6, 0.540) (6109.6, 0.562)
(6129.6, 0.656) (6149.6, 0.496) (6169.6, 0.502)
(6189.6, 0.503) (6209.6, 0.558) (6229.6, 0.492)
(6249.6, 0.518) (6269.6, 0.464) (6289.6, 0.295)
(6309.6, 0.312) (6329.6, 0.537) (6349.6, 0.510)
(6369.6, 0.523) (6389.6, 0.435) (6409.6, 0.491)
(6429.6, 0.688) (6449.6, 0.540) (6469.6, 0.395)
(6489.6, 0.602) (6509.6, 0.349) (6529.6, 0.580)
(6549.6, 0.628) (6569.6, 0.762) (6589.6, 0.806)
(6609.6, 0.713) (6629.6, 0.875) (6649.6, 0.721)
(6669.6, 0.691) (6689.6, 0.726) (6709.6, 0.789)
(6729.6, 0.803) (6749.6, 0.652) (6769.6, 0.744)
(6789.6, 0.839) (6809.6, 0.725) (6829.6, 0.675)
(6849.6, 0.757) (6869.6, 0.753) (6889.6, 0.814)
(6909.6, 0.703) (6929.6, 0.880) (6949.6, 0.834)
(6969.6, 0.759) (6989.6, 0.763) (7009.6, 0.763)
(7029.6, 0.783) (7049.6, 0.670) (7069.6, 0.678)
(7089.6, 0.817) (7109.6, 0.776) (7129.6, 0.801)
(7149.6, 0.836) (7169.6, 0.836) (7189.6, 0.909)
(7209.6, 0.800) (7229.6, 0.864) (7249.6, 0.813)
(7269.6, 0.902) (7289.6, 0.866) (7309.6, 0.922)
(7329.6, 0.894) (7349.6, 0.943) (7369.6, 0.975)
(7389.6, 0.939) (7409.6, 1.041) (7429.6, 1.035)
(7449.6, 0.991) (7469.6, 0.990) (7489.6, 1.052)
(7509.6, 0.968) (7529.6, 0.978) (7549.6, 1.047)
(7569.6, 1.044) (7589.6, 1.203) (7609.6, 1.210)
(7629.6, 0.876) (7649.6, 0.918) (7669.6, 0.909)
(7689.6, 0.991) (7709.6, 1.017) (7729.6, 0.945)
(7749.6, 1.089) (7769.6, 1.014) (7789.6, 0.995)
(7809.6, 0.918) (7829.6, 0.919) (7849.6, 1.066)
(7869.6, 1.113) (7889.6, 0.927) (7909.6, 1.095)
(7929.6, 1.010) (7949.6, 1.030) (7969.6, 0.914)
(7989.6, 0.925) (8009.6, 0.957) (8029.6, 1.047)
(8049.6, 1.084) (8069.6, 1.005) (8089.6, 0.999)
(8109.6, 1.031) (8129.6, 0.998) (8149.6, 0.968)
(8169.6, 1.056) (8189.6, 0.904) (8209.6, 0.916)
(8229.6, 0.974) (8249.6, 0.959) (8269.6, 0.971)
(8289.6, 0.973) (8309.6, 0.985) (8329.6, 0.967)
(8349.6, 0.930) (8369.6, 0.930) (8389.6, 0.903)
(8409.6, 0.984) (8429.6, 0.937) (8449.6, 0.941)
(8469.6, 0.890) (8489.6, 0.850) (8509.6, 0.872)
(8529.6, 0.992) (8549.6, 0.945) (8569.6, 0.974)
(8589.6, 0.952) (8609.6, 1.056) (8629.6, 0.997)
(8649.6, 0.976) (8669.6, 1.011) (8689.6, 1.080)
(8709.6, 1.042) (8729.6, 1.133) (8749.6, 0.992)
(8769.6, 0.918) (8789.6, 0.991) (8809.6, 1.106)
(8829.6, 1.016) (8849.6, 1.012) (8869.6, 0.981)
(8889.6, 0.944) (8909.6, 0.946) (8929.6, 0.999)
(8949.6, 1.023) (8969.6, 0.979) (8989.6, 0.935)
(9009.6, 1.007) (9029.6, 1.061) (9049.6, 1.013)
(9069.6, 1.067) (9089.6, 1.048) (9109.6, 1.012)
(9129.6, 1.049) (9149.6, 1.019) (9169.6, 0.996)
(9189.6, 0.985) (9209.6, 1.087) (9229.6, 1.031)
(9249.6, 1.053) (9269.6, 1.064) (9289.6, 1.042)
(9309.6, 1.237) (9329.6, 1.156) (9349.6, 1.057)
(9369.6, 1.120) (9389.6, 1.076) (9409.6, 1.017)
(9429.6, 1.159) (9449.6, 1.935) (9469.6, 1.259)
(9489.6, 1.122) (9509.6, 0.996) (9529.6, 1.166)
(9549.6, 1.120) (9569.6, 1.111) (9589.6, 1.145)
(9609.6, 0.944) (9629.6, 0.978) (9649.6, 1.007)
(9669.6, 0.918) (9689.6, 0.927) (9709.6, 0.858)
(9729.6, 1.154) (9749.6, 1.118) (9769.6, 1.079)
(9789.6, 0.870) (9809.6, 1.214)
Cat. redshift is 0.64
